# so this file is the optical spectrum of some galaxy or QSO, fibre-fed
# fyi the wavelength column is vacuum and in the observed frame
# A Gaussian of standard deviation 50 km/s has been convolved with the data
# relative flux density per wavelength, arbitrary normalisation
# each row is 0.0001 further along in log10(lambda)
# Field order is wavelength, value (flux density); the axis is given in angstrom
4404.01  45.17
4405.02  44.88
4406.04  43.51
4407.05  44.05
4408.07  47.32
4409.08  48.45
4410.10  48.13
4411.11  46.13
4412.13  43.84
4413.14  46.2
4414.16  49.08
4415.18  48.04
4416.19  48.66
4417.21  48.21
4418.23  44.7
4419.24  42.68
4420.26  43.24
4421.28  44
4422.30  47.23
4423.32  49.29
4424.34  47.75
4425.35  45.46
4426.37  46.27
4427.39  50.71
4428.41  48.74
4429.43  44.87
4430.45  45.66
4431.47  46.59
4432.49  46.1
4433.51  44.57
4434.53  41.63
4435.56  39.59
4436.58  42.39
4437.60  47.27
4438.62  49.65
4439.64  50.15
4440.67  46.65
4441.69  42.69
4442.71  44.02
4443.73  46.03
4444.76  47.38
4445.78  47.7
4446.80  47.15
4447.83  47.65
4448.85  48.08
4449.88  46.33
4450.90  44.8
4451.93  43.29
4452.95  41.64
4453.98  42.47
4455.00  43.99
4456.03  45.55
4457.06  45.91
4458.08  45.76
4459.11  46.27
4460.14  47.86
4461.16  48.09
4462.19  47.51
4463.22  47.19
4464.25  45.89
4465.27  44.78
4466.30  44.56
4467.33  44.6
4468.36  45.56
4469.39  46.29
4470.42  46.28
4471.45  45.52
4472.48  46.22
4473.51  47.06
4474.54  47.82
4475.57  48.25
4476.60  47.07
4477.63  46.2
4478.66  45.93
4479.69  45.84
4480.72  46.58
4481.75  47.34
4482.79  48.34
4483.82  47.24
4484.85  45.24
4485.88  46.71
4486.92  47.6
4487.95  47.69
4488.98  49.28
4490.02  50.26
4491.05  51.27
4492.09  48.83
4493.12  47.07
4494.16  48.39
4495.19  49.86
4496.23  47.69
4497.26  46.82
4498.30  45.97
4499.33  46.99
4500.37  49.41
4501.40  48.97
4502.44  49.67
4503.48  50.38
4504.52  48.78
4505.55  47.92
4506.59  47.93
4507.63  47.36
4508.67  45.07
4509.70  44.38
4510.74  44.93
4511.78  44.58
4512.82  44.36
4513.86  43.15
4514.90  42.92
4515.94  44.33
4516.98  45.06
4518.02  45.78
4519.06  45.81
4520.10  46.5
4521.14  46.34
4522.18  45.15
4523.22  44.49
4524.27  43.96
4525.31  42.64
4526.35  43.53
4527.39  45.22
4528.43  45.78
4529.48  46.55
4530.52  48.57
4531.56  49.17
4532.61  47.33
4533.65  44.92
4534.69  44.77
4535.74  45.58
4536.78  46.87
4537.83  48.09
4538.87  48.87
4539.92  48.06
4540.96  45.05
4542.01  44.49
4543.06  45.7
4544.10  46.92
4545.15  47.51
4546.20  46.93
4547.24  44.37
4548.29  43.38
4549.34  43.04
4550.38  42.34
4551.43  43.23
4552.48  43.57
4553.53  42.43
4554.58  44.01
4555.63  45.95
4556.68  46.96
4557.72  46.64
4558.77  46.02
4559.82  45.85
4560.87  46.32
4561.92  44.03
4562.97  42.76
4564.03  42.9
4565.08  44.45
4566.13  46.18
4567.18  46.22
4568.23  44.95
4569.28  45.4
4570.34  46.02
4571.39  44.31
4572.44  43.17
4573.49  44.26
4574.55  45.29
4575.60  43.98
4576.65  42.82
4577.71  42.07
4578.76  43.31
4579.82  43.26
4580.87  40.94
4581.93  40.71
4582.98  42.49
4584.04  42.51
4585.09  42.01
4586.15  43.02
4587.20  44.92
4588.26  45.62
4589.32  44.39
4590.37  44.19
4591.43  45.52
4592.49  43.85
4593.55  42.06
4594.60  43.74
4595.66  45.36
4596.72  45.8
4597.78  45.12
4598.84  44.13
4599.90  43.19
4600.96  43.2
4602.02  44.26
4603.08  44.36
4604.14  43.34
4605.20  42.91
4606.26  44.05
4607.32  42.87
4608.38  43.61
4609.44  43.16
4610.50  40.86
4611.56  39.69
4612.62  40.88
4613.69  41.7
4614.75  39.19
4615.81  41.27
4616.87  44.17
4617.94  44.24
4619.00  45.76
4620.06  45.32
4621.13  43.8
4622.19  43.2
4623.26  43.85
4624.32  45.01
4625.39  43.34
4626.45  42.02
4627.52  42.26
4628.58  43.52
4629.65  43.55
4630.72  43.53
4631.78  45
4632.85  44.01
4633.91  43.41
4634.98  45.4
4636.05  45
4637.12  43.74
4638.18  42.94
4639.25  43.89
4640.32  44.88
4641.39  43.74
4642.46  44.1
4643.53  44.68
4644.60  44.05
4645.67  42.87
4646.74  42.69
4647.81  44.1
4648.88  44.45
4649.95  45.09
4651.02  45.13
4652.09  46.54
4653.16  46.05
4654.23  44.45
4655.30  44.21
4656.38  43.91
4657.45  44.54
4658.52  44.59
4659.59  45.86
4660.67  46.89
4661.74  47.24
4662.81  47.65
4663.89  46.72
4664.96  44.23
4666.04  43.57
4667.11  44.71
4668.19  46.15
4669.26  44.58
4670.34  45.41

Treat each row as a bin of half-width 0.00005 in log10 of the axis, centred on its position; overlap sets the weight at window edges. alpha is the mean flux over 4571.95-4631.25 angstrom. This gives 43.3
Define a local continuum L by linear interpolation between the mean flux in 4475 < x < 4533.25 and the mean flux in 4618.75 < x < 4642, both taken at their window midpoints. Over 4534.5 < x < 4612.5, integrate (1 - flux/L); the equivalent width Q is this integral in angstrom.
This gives 1.6 angstrom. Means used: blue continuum 46.8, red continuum 43.9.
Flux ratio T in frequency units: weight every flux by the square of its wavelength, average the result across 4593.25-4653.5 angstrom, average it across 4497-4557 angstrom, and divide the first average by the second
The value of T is 1.0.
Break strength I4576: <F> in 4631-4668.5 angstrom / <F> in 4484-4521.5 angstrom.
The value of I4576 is 1.0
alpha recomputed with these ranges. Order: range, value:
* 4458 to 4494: 47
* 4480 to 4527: 46.7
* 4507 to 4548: 45.7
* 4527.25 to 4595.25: 44.8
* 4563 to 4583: 43.8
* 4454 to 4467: 46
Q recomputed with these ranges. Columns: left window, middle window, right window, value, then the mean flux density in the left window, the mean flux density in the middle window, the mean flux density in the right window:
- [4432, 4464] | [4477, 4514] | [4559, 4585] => -2.0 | 45.6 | 47.4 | 43.9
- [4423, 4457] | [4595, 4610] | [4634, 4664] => 0.4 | 45.8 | 43.9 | 44.8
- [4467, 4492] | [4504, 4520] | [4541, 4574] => 0.2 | 47.1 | 45.5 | 44.9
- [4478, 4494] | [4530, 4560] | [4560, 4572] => -0.1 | 47.7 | 45.8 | 44.9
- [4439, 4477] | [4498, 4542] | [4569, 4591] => -1.4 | 46.1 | 46.2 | 43.5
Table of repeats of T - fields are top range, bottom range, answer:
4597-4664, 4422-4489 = 1.03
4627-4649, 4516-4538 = 1.01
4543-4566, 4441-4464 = 1.02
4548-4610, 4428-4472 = 1.02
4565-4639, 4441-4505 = 0.99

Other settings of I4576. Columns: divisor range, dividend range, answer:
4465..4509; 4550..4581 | 0.94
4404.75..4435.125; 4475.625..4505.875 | 1.04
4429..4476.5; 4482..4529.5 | 1.02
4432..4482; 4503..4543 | 1.00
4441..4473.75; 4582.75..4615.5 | 0.95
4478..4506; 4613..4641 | 0.91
